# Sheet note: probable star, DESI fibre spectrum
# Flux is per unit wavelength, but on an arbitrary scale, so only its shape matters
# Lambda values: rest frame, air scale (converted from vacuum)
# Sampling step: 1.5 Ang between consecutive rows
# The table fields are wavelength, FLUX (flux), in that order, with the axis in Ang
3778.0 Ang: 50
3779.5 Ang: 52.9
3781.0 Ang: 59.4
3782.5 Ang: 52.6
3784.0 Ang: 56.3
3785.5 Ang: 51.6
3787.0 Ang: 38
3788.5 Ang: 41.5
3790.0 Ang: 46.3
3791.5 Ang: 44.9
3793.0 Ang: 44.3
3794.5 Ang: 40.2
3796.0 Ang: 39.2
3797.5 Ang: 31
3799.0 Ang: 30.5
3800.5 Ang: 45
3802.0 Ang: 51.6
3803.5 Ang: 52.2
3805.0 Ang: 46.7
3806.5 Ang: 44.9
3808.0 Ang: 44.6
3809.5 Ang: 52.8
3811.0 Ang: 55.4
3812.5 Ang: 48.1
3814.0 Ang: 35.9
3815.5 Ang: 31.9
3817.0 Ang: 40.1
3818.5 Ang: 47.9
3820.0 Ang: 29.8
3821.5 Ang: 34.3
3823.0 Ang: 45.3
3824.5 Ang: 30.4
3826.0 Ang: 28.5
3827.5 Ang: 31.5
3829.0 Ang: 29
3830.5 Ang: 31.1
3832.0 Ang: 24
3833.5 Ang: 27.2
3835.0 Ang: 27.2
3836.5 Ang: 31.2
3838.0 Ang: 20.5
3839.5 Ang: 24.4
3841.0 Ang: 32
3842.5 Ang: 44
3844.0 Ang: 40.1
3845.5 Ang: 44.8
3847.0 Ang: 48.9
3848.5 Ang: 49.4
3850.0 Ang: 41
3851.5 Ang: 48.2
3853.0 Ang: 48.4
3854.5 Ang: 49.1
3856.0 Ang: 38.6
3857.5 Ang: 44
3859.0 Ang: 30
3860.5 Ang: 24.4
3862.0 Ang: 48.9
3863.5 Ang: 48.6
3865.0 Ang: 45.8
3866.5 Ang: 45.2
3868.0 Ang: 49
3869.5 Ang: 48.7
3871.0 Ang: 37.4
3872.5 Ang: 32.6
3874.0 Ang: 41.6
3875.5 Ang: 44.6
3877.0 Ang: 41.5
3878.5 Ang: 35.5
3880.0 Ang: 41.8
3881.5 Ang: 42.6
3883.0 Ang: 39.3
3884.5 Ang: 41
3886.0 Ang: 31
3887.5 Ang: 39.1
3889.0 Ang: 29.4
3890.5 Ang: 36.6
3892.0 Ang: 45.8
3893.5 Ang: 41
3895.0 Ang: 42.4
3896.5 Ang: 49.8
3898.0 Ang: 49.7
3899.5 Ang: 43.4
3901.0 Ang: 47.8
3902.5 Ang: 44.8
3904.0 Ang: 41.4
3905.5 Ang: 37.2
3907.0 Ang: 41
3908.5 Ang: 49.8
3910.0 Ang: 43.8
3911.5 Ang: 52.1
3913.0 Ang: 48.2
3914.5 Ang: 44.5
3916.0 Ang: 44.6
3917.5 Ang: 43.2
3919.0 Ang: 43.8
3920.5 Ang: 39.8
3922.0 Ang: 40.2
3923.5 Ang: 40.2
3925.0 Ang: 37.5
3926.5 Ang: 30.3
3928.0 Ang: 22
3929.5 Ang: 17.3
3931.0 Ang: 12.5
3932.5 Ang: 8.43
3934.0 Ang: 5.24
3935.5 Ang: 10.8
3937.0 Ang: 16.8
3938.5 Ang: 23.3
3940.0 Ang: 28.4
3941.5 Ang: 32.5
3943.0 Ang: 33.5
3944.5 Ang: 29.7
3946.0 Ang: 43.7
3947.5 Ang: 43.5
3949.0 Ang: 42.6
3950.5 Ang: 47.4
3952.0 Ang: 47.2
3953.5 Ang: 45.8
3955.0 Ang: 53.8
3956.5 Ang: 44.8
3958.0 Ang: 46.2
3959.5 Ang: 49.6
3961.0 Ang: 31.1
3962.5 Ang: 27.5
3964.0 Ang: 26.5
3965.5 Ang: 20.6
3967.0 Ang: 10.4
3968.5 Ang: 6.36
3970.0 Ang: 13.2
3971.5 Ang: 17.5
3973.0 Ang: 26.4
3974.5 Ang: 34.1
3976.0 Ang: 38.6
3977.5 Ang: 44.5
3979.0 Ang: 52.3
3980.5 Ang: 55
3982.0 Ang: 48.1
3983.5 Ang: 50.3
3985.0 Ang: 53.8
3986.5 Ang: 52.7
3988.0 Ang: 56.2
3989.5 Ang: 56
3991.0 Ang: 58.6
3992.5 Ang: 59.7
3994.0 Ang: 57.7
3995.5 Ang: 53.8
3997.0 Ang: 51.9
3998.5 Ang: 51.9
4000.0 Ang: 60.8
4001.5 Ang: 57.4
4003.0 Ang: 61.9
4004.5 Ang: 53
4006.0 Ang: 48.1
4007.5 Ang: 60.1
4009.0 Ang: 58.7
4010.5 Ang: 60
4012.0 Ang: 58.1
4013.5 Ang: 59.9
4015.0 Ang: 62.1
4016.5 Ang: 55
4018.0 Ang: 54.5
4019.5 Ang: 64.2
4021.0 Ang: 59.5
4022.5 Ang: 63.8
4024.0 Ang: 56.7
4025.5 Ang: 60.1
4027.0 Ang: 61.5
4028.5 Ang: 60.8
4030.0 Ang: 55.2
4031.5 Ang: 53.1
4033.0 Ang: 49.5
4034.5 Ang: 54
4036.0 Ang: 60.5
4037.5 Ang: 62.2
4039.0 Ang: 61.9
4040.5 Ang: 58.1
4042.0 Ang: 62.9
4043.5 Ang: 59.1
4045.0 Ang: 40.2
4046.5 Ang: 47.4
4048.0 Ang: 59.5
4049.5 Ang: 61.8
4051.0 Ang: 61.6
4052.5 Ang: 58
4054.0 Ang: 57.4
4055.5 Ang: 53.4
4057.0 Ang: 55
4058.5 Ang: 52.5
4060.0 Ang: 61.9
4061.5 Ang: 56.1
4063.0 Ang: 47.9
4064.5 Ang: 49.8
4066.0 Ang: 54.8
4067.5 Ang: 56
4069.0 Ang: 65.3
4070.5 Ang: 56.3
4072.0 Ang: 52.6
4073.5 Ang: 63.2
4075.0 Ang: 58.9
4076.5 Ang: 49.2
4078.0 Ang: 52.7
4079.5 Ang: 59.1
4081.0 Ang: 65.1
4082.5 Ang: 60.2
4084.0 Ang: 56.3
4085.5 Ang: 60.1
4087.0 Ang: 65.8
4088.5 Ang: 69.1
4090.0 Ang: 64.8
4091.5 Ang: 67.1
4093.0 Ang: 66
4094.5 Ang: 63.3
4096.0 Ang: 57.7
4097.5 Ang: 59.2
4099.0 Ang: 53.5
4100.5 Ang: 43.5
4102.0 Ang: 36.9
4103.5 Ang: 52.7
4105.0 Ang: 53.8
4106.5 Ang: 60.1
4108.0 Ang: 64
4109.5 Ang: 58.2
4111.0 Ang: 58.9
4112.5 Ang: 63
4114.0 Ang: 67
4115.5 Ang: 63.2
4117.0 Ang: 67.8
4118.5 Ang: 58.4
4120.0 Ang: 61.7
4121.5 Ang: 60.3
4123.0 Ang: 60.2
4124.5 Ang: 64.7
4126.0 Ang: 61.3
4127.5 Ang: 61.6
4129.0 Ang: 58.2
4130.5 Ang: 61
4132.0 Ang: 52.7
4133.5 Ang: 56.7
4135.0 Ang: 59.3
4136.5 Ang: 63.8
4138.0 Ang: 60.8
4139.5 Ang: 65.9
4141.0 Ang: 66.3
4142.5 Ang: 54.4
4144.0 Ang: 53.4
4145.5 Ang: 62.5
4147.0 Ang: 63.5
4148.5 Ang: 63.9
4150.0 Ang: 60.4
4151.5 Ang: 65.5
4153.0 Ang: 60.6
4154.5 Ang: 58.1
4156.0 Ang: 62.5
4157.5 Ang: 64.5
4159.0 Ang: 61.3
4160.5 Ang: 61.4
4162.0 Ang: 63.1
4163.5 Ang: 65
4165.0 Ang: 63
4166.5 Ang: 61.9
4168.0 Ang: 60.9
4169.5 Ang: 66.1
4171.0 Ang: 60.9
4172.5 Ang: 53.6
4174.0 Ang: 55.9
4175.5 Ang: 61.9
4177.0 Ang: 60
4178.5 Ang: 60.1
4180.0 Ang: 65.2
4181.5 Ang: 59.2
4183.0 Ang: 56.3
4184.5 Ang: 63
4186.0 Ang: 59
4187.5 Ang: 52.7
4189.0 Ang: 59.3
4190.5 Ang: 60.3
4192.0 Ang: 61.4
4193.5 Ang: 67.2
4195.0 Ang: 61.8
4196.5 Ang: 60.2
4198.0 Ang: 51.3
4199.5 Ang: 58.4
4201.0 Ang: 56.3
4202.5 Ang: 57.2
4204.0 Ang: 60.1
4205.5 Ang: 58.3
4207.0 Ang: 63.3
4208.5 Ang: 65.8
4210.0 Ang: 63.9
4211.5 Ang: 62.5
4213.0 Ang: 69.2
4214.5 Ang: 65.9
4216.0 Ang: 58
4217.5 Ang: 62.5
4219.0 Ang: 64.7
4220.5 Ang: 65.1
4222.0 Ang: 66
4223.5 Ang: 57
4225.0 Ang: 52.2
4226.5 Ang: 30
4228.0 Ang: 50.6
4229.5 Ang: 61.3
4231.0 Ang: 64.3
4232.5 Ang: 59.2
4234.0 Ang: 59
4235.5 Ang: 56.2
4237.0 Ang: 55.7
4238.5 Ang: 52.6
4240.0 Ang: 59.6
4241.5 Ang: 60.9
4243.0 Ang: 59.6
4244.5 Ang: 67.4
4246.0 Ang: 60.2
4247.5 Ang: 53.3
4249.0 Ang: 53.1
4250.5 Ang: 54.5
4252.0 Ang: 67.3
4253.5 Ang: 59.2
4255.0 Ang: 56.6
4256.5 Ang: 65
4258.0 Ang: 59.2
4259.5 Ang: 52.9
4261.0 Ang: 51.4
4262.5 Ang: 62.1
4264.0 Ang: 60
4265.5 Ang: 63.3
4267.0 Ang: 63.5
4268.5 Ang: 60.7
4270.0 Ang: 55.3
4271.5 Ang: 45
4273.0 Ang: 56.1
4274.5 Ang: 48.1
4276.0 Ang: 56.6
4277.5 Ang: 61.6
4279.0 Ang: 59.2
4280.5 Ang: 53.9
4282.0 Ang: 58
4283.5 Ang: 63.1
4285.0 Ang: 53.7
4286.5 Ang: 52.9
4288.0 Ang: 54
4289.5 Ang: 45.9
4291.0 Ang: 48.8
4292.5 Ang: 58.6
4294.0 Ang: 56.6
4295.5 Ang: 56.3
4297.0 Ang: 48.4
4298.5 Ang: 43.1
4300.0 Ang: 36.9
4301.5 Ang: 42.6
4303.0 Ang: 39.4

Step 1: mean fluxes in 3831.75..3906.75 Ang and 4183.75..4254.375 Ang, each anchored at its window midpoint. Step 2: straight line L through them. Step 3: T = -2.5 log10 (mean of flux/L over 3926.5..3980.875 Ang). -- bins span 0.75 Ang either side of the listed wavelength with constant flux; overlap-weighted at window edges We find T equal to 0.41 mag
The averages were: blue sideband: 40.1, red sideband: 59.3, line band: 30.6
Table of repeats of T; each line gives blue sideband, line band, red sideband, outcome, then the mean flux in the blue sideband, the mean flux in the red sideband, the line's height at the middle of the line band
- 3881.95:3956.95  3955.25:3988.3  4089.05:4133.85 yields 0.187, 37.4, 59.3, 43.3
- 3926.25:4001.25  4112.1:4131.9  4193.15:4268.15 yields -0.225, 37.2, 59.3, 50.3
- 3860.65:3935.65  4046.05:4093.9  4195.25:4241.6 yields -0.175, 38.9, 58.9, 49.6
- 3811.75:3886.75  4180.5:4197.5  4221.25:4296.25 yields -0.122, 38.3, 56.8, 53.6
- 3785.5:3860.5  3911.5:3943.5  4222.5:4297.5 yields 0.392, 39.3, 56.5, 43.4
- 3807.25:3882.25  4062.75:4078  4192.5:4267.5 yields -0.093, 39.2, 59.3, 50.9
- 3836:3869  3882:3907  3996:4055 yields 0.093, 40.9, 57.5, 44.9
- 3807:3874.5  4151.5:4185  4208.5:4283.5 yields -0.121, 38.9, 58.5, 54.7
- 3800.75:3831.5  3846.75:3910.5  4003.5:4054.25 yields 0.080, 40.5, 57.6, 45.6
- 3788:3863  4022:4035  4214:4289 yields -0.188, 39.2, 57.7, 48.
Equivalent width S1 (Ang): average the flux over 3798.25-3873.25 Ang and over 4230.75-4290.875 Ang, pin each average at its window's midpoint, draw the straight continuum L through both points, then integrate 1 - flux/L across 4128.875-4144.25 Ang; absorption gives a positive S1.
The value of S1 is -2.2 Ang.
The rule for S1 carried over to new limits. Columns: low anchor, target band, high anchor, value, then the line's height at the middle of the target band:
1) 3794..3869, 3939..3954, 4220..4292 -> 1.75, 44.2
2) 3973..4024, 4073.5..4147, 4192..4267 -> -3.68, 56.8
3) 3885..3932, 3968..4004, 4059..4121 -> 0.73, 47.6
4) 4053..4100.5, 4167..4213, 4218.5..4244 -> -2.15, 57.5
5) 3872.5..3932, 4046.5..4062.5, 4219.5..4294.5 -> -3.38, 47.1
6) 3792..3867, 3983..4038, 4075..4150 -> -4.94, 52.4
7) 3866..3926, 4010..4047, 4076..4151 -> -3.34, 52.9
